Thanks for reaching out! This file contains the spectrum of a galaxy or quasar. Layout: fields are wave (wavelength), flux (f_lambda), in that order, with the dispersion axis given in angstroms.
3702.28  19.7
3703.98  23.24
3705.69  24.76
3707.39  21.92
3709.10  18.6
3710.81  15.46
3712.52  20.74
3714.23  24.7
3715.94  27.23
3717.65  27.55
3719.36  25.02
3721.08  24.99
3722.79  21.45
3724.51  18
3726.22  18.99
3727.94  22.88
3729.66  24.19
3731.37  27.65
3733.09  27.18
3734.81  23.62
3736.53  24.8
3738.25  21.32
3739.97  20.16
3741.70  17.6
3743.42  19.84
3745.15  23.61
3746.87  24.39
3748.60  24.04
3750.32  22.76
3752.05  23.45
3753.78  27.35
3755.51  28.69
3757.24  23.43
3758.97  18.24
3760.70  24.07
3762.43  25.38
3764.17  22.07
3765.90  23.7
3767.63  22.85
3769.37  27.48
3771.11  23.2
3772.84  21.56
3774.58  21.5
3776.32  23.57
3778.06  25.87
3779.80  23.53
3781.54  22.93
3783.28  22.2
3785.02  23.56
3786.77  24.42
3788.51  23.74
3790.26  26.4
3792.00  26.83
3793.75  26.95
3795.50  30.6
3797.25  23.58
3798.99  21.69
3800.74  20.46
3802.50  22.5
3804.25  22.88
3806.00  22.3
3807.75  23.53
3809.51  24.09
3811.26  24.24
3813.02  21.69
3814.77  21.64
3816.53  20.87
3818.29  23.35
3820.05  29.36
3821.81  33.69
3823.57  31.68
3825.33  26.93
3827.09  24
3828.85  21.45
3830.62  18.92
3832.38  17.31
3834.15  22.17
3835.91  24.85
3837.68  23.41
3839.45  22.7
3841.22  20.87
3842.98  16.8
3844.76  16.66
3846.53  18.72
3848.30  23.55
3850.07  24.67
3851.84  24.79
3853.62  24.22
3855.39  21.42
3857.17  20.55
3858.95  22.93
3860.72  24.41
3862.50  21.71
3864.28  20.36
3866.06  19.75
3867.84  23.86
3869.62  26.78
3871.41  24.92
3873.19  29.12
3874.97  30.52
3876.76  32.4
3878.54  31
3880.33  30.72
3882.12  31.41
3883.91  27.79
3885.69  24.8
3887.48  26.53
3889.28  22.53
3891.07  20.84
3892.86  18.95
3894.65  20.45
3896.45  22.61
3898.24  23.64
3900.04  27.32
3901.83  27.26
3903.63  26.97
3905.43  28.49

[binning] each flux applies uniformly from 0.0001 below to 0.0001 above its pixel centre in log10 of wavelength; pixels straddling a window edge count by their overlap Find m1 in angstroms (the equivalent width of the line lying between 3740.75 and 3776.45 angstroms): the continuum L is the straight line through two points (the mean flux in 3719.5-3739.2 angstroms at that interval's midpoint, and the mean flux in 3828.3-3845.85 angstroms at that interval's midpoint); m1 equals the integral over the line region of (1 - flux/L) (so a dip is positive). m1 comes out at -1.2 angstroms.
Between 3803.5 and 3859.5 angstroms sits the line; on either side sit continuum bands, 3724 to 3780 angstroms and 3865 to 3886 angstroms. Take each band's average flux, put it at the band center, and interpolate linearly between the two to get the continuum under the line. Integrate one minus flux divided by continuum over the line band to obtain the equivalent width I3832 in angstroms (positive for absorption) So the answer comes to 6.72 angstroms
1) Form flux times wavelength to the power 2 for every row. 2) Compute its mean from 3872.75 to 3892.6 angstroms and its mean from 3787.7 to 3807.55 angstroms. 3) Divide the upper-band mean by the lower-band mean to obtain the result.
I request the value 1.19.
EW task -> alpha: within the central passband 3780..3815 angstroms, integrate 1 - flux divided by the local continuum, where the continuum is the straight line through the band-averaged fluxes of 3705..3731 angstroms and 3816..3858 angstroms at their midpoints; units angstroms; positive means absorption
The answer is -1.48 angstroms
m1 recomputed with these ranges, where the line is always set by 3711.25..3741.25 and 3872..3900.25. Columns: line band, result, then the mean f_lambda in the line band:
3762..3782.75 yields 0.53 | 23.6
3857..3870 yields 1.69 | 22.5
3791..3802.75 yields -0.08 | 24.8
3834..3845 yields 1.80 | 21.2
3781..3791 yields 0.23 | 23.9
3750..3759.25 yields -0.21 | 24.4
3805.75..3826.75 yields -0.29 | 25.3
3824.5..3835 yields 1.44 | 21.8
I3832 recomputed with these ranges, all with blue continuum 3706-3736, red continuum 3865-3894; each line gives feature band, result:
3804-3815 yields 0.82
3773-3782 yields 0.31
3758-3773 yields 0.43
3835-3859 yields 3.54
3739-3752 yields 0.91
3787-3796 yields -0.77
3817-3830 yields -0.89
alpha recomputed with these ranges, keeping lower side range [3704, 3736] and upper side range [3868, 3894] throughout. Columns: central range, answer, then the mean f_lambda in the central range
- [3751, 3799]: 0.17 angstroms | 24.3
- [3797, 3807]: 1.14 angstroms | 22.2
